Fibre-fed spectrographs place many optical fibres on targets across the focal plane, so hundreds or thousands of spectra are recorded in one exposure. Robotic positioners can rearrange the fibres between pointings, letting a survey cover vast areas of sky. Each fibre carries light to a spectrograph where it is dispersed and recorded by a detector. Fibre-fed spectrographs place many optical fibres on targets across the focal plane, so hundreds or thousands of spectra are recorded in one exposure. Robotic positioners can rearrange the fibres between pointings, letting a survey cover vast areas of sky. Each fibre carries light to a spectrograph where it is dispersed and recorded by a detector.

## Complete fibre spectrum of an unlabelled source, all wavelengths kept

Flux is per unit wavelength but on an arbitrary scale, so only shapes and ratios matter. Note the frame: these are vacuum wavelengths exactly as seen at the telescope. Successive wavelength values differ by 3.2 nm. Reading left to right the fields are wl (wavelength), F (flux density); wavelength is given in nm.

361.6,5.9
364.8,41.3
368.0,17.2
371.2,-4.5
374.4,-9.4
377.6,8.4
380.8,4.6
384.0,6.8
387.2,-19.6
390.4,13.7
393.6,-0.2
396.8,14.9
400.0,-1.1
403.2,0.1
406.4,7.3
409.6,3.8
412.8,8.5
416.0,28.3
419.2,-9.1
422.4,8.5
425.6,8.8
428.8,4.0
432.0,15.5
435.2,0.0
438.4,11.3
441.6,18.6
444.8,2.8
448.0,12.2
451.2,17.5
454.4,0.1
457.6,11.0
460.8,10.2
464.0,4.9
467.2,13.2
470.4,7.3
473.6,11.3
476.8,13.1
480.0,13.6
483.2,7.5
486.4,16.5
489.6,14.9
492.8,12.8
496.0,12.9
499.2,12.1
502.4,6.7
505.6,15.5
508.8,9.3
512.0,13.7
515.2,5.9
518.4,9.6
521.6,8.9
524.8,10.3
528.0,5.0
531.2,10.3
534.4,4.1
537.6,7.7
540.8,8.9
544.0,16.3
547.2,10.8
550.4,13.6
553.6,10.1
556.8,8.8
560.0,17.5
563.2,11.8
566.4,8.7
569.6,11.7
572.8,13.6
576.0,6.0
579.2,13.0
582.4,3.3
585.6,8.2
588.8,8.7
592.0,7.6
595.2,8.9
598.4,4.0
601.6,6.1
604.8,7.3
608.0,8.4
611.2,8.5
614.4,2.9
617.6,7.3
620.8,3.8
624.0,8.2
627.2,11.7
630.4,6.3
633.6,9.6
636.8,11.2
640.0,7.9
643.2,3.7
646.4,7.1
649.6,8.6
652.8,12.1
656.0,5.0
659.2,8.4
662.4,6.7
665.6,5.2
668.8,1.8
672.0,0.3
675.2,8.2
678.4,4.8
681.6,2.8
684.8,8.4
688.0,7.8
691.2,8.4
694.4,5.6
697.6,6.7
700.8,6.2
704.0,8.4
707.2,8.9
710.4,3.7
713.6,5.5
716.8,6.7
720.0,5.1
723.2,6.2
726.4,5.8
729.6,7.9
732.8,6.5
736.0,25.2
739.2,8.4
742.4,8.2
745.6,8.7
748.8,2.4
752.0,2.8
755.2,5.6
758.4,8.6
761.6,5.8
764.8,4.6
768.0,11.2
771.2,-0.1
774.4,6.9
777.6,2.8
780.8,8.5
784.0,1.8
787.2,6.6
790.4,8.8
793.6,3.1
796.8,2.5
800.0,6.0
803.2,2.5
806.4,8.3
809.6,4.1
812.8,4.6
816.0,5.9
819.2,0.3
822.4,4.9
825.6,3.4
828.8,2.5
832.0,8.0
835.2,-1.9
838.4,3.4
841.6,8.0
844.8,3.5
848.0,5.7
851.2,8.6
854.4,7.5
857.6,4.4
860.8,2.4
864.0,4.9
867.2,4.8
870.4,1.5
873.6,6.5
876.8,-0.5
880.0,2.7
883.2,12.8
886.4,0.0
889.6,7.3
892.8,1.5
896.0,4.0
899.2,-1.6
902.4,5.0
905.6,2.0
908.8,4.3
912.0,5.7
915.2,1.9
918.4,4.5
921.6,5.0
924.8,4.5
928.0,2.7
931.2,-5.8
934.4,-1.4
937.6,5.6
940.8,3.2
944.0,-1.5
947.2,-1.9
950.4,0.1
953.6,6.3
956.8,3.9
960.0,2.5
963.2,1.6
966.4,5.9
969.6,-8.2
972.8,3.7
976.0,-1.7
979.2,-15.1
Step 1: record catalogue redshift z 0.12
